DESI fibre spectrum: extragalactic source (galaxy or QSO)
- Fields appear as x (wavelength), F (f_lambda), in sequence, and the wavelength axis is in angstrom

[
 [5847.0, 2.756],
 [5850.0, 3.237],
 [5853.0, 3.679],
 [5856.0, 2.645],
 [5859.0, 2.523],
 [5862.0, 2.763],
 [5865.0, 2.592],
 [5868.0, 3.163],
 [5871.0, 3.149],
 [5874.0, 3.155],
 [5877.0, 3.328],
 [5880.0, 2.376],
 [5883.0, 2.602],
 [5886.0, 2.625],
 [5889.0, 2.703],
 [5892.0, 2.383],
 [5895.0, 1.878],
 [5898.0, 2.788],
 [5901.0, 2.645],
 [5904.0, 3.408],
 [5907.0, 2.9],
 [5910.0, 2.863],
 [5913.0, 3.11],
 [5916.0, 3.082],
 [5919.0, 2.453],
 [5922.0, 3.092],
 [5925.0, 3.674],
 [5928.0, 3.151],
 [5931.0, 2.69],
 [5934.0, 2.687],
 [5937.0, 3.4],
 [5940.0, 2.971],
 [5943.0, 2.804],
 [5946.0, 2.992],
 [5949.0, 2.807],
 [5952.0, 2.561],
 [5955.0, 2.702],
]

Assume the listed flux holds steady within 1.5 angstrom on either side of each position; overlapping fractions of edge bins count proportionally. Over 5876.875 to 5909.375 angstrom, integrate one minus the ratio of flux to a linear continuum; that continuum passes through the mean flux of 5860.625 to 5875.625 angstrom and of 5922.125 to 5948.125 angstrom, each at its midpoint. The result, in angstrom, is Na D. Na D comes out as 3.52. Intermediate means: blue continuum 2.97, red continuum 3.04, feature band 2.67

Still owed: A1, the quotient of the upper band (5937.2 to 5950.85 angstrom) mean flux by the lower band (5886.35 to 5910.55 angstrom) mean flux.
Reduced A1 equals 1.1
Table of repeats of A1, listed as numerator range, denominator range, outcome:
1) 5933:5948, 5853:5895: 1.07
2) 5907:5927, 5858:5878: 1.03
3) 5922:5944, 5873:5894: 1.13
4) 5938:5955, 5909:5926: 0.93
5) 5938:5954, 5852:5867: 1.01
